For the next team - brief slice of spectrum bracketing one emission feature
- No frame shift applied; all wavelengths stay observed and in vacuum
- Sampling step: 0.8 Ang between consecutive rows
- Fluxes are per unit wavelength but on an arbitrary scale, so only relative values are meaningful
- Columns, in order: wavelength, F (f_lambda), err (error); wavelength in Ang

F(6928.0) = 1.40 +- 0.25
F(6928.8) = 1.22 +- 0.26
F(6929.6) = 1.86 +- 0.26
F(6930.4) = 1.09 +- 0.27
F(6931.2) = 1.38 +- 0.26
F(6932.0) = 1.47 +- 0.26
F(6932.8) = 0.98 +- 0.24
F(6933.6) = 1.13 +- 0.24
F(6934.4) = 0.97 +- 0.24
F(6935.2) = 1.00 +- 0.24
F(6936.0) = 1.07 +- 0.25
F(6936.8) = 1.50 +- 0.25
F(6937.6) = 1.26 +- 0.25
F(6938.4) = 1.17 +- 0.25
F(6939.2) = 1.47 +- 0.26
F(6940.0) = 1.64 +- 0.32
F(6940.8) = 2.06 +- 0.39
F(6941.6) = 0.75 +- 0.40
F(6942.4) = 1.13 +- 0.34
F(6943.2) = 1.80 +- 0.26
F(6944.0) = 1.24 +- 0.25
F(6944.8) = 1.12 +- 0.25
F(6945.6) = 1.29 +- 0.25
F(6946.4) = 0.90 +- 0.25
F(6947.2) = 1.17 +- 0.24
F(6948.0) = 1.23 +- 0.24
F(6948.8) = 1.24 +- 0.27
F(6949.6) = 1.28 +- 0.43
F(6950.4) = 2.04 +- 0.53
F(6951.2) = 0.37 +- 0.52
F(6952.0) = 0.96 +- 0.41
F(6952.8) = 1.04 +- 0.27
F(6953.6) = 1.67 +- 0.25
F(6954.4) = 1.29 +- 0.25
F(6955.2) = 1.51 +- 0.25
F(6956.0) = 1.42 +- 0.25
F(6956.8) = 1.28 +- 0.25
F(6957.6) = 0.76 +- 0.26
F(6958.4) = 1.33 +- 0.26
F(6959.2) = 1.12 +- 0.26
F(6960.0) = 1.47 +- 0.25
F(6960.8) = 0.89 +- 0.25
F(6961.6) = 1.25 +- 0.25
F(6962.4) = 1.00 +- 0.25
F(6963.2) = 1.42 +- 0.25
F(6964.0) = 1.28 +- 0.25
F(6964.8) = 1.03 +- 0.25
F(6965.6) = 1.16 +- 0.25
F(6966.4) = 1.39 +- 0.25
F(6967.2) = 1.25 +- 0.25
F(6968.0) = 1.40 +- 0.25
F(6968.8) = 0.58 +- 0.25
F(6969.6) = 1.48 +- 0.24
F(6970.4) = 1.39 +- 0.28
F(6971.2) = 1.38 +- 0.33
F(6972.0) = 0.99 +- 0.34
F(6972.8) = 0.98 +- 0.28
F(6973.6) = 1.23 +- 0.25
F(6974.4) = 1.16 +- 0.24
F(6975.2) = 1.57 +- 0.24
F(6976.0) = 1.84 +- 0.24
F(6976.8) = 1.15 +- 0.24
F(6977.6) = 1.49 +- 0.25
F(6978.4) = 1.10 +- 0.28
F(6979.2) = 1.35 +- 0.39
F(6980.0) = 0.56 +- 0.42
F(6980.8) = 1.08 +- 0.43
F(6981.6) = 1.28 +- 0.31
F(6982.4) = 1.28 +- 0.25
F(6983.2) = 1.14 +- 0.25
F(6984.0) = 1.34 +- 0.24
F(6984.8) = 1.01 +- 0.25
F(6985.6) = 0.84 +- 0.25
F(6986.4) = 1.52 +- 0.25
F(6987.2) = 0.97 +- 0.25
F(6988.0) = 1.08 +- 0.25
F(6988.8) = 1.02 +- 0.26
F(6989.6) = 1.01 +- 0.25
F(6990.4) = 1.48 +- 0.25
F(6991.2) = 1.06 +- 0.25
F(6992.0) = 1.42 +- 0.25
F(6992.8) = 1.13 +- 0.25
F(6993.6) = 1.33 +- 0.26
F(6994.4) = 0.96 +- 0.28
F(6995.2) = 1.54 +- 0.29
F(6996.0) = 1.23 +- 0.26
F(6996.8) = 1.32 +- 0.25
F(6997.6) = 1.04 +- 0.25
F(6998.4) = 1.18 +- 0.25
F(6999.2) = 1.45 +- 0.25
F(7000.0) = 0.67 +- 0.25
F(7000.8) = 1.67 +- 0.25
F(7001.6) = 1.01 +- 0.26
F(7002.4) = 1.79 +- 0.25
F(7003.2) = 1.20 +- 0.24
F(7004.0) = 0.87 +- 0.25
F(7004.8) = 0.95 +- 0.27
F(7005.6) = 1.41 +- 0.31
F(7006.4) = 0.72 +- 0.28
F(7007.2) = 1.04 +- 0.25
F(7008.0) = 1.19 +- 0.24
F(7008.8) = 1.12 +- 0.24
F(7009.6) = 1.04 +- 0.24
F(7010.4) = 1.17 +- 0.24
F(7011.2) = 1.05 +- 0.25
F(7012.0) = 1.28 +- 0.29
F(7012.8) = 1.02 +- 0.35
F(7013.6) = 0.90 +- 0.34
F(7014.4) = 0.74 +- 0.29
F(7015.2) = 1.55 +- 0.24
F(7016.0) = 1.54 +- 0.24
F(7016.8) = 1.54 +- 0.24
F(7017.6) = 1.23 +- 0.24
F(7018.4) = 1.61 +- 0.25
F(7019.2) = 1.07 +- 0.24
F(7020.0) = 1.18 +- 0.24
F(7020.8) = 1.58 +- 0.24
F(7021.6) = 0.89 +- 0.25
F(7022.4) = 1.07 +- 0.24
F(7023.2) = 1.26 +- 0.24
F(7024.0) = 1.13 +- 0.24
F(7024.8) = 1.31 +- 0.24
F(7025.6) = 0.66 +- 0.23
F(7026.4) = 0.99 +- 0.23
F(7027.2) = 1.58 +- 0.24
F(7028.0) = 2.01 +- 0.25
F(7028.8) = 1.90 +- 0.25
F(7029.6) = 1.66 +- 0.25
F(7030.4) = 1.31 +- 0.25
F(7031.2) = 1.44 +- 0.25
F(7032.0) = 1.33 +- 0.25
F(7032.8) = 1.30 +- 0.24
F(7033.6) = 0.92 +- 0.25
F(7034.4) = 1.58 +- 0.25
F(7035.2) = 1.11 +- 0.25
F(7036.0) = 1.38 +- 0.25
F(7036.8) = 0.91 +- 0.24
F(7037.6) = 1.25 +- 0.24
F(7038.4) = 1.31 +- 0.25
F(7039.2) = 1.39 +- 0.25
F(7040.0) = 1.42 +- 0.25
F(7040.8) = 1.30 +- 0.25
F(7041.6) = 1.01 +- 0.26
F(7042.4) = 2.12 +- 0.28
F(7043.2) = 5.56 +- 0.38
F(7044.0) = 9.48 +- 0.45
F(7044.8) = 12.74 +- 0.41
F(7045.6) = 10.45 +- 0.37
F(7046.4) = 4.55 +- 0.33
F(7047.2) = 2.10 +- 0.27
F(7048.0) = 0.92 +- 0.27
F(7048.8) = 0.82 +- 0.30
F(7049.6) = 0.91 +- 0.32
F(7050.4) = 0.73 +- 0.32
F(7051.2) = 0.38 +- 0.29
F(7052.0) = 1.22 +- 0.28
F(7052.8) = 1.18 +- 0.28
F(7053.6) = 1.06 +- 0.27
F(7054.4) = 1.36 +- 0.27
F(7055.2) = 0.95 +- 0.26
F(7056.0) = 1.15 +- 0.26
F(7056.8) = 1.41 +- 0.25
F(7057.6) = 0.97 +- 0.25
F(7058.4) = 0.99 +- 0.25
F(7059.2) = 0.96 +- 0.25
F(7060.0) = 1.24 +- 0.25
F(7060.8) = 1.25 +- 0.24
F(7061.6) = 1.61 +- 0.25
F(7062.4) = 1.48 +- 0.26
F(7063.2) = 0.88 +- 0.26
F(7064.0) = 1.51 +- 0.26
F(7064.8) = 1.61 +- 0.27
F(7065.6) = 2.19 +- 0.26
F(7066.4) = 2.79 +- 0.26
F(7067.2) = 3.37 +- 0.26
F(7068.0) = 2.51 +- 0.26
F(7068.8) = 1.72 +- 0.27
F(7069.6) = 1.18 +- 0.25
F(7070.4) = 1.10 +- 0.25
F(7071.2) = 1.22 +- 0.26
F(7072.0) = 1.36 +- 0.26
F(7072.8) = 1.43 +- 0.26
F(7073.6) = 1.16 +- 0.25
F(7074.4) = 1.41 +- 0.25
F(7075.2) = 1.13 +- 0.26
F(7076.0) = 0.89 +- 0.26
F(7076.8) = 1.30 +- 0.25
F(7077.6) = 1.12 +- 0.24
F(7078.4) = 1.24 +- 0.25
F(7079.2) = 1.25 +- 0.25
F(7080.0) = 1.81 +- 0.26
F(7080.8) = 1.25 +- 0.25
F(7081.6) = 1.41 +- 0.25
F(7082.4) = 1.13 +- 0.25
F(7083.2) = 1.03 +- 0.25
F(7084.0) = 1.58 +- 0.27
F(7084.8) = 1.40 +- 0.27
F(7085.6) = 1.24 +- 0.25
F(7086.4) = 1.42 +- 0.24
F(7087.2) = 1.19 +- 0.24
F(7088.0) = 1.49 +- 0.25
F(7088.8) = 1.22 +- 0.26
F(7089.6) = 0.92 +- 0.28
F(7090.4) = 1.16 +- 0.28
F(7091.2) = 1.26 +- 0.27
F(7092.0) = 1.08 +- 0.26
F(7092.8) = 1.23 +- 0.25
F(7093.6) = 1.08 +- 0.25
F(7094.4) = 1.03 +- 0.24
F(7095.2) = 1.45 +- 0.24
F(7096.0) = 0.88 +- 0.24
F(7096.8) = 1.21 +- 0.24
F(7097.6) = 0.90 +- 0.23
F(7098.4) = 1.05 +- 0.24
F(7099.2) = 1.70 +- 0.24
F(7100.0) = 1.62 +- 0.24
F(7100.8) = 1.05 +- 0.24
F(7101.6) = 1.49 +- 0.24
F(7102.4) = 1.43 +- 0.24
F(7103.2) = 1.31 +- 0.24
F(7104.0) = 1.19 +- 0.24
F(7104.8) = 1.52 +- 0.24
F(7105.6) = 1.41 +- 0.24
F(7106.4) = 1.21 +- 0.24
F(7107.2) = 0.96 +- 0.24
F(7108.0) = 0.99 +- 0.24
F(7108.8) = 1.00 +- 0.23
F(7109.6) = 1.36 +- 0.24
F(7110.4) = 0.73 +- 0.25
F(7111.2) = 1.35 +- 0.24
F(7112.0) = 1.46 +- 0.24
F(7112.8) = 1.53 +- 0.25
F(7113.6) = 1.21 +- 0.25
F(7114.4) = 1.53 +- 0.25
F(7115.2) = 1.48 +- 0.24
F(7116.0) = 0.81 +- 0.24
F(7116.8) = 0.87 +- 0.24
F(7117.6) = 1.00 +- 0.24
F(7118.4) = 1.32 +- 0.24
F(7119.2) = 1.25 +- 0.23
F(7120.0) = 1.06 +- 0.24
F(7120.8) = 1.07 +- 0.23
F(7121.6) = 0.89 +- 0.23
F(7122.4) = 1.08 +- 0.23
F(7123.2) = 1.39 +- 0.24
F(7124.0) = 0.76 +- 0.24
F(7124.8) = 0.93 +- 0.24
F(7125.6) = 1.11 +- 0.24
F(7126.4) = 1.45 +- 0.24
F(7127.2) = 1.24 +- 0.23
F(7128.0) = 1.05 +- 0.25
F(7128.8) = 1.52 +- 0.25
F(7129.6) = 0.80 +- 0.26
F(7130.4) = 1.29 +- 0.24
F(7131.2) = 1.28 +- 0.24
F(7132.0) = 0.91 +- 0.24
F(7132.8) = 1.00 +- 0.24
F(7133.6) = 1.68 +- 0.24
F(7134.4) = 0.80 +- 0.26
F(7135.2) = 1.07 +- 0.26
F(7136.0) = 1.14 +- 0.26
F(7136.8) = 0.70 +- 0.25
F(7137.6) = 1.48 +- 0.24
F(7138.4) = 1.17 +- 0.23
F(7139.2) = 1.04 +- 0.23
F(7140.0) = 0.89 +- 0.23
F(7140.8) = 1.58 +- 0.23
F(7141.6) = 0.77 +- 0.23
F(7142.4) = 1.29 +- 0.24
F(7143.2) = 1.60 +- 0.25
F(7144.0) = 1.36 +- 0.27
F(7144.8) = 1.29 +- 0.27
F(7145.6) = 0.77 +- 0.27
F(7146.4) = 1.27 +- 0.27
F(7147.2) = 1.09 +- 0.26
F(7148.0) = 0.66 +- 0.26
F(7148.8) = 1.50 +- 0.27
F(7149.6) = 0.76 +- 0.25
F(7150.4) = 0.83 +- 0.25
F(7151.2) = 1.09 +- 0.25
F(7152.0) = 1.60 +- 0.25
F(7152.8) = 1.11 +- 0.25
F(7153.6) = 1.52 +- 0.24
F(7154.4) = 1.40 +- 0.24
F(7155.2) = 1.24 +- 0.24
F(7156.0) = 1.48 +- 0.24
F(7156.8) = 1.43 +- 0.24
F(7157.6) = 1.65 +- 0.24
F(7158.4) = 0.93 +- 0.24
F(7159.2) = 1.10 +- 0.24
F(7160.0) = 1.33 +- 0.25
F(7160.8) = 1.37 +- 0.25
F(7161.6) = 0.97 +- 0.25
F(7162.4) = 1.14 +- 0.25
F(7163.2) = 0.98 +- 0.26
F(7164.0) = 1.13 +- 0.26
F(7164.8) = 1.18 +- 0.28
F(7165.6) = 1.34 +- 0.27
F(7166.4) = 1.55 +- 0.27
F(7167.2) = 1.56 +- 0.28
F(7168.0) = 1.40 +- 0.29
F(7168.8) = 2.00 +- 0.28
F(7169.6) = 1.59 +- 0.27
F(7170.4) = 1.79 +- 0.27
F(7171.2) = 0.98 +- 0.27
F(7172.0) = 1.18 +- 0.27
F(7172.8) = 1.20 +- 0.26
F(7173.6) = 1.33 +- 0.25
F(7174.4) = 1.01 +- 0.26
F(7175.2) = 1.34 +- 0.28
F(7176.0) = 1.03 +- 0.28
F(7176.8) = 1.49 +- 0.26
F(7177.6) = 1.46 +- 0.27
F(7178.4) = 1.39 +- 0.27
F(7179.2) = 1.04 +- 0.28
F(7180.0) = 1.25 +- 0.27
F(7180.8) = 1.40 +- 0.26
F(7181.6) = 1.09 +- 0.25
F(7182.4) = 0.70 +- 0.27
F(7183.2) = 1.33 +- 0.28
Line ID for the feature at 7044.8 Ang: H-alpha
